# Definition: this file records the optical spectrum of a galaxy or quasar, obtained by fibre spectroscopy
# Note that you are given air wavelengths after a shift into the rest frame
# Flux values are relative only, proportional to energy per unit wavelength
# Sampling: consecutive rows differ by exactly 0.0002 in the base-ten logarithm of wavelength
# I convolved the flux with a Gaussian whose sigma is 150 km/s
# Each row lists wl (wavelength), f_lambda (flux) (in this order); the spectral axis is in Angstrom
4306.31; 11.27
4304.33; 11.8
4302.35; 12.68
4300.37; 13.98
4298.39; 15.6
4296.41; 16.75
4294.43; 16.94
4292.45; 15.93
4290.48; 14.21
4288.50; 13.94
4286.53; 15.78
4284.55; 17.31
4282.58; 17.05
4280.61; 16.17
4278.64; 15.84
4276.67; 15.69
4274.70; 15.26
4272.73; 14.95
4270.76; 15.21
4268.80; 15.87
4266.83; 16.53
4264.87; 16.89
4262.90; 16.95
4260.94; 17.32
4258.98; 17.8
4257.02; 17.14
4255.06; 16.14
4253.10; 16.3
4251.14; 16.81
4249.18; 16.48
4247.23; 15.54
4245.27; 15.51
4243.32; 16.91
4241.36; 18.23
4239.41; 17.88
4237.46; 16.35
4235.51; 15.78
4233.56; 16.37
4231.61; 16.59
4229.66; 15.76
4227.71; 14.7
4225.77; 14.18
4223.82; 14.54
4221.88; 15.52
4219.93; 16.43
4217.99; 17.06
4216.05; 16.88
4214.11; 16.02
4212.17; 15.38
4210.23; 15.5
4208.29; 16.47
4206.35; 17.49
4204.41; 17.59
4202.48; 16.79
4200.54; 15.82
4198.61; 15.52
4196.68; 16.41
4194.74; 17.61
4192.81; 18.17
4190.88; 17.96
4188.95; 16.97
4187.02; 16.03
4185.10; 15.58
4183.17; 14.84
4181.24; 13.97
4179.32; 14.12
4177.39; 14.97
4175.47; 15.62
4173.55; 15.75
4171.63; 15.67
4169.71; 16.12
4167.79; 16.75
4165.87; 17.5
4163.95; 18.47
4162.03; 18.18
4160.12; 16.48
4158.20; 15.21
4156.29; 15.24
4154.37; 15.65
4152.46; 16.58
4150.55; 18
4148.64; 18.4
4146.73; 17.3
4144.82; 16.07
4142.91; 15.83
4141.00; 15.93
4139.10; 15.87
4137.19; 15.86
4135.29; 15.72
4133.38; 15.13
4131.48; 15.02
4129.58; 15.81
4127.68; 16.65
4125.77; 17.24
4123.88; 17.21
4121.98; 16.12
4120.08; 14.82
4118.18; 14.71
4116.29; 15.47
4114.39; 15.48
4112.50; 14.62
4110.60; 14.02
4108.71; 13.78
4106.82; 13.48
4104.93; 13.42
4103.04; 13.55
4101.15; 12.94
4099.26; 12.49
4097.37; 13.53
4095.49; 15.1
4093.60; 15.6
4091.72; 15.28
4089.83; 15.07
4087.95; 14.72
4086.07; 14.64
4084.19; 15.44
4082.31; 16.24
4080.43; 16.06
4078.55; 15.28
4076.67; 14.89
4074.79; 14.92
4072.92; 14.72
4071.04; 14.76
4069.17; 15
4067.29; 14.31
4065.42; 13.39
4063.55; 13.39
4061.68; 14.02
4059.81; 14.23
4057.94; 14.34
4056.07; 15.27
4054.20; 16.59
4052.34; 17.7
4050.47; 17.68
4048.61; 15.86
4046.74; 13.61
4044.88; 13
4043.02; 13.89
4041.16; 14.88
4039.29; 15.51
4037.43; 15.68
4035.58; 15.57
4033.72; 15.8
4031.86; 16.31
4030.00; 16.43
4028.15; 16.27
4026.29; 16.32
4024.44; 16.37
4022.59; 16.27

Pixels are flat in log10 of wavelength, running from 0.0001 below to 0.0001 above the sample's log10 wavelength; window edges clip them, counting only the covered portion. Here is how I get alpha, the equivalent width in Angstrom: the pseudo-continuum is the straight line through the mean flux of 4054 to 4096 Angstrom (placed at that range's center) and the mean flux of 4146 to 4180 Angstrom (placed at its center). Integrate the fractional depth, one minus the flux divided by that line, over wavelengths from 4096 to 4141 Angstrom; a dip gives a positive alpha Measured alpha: 2.1 Angstrom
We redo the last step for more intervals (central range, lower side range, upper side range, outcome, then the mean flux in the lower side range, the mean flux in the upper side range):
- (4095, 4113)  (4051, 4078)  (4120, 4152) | 2.35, 14.9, 16.3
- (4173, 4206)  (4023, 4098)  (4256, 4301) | -0.88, 15.2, 16.1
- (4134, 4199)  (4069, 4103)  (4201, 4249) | -2.88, 14.8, 16.2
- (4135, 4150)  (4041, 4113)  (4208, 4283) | -1.17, 14.7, 16.2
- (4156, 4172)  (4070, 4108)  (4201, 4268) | -1.22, 14.6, 16.4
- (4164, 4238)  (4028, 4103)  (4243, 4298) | -1.58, 15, 16.2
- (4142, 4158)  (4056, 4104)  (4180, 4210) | -0.88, 14.6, 16.4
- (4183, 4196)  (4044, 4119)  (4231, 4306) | -1.19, 14.7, 16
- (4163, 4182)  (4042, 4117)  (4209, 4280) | -0.47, 14.7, 16.2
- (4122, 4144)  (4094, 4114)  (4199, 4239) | -2.55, 13.8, 16.1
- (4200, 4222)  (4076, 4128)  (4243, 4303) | -1.22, 14.9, 16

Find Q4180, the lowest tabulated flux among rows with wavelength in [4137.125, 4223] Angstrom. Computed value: 13.97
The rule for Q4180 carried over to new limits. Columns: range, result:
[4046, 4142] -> 12.49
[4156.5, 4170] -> 15.21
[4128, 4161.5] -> 15.02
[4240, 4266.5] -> 15.51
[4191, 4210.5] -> 15.5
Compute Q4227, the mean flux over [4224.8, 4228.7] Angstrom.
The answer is 14.5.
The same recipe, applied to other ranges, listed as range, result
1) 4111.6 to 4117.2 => 15.2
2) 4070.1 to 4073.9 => 14.8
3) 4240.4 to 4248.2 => 16.5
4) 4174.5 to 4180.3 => 14.9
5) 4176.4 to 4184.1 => 14.5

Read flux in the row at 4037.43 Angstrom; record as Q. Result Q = 15.68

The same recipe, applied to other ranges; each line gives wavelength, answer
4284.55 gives 17.31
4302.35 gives 12.68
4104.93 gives 13.42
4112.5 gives 14.62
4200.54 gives 15.82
